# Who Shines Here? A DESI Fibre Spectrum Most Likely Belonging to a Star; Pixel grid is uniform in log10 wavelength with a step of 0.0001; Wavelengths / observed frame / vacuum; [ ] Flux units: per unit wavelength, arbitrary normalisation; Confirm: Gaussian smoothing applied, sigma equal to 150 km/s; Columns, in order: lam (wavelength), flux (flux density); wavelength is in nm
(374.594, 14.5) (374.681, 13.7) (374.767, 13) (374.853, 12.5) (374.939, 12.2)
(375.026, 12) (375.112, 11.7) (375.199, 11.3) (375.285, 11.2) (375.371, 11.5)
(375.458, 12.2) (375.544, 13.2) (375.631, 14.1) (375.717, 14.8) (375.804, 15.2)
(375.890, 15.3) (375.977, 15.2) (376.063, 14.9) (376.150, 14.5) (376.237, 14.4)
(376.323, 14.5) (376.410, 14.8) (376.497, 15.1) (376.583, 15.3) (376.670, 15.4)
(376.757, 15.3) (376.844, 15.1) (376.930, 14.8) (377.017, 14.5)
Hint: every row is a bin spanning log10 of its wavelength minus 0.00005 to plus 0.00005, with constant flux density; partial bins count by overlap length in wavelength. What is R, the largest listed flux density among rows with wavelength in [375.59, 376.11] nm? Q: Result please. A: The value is 15.3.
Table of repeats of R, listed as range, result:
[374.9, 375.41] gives 12.2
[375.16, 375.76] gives 14.8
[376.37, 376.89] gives 15.4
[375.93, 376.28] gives 15.2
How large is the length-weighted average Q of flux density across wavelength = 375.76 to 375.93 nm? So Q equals 15.3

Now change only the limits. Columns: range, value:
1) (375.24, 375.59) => 12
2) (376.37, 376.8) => 15.2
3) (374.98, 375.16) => 11.8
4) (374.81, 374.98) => 12.4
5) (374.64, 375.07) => 12.7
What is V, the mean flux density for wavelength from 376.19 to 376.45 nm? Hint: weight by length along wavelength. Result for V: 14.6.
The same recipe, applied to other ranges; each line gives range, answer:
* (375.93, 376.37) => 14.7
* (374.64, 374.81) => 13.4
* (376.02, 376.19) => 14.7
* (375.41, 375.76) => 13.5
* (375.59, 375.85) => 14.7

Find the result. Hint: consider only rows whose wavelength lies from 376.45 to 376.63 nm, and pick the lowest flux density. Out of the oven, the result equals 15.1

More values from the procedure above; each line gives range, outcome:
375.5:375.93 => 13.2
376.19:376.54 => 14.4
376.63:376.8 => 15.3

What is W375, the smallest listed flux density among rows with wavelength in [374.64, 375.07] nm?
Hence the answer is 12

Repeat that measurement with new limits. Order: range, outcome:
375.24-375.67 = 11.2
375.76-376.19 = 14.5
